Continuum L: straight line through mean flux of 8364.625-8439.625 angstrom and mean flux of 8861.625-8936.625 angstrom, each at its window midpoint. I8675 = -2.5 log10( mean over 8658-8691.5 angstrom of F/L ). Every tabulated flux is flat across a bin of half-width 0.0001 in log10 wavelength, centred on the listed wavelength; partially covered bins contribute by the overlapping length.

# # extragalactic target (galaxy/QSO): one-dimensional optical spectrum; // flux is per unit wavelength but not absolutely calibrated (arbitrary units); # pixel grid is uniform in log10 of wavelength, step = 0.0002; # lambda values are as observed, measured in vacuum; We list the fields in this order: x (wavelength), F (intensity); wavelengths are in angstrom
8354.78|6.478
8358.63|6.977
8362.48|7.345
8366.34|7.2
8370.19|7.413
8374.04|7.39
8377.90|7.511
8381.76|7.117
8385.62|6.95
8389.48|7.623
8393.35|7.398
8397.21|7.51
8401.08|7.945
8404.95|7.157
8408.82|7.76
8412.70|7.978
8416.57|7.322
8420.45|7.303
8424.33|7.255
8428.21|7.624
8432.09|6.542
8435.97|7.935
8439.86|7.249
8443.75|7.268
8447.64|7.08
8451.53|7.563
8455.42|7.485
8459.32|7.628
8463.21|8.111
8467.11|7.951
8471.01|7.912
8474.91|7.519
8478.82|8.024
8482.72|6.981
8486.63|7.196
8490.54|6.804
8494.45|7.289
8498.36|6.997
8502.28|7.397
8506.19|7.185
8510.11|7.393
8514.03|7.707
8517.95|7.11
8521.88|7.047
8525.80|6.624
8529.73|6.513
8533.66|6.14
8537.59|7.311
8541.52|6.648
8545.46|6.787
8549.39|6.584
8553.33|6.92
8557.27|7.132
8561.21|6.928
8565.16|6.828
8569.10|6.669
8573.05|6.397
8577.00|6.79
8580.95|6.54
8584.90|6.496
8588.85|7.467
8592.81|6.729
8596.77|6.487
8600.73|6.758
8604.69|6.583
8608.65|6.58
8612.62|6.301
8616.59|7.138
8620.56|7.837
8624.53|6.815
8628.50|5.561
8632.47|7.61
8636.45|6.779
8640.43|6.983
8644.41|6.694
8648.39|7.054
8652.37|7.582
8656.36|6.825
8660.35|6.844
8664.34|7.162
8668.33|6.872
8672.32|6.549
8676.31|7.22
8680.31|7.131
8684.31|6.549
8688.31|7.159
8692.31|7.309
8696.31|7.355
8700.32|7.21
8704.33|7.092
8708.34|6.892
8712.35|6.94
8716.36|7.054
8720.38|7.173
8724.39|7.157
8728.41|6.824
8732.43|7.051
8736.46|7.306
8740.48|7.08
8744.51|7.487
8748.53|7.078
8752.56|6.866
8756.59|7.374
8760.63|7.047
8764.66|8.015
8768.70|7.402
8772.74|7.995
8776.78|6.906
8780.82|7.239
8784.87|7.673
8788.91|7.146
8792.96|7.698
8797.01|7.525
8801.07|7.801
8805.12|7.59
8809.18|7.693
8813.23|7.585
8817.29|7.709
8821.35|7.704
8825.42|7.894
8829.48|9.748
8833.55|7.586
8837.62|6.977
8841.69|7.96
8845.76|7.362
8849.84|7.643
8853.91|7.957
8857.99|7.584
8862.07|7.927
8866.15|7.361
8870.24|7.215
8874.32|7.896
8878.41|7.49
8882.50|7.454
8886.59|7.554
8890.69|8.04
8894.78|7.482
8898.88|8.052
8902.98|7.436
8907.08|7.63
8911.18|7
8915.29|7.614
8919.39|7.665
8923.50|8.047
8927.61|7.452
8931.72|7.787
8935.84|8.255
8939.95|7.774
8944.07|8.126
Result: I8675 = 0.09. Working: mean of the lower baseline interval 7.41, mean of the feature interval 6.95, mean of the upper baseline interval 7.63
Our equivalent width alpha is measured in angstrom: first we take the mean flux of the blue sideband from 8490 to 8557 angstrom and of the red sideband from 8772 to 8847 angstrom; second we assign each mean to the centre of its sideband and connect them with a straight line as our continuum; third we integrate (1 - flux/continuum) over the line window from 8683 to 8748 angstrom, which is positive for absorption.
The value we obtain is 2.9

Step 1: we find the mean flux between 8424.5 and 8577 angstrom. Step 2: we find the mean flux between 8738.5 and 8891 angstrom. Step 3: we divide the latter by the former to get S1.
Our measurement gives 1.06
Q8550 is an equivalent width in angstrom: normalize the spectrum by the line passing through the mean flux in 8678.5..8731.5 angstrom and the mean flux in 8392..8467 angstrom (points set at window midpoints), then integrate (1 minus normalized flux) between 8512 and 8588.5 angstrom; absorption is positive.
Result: 5.2 angstrom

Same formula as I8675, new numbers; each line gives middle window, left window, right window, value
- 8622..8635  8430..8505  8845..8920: 0.12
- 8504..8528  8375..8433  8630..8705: 0.01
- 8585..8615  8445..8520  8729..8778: 0.11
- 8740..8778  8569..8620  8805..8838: 0.03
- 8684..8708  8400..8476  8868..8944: 0.07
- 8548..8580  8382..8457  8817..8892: 0.11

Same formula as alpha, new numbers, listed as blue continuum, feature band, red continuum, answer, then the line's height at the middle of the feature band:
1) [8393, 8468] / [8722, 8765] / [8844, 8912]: 2.25 angstrom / 7.57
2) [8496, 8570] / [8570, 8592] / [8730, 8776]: 0.93 angstrom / 7.03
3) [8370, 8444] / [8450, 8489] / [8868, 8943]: -0.95 angstrom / 7.45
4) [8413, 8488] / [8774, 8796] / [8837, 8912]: 0.62 angstrom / 7.58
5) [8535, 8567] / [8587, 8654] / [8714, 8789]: 1.29 angstrom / 7.01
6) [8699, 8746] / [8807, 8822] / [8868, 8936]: -0.60 angstrom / 7.37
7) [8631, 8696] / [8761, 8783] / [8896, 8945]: -0.48 angstrom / 7.32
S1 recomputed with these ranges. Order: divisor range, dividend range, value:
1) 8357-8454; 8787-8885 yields 1.04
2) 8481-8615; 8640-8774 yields 1.04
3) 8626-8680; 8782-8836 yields 1.13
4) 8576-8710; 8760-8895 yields 1.11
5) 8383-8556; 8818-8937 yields 1.06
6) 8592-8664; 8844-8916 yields 1.11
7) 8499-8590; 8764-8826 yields 1.10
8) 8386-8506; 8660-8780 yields 0.96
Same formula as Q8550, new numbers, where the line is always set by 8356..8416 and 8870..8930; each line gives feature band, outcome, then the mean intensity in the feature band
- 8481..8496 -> 0.8 angstrom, 7.06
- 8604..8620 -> 1.6 angstrom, 6.76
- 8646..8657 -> 0.5 angstrom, 7.18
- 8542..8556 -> 1.3 angstrom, 6.77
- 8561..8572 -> 1.1 angstrom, 6.75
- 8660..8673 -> 1.1 angstrom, 6.89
